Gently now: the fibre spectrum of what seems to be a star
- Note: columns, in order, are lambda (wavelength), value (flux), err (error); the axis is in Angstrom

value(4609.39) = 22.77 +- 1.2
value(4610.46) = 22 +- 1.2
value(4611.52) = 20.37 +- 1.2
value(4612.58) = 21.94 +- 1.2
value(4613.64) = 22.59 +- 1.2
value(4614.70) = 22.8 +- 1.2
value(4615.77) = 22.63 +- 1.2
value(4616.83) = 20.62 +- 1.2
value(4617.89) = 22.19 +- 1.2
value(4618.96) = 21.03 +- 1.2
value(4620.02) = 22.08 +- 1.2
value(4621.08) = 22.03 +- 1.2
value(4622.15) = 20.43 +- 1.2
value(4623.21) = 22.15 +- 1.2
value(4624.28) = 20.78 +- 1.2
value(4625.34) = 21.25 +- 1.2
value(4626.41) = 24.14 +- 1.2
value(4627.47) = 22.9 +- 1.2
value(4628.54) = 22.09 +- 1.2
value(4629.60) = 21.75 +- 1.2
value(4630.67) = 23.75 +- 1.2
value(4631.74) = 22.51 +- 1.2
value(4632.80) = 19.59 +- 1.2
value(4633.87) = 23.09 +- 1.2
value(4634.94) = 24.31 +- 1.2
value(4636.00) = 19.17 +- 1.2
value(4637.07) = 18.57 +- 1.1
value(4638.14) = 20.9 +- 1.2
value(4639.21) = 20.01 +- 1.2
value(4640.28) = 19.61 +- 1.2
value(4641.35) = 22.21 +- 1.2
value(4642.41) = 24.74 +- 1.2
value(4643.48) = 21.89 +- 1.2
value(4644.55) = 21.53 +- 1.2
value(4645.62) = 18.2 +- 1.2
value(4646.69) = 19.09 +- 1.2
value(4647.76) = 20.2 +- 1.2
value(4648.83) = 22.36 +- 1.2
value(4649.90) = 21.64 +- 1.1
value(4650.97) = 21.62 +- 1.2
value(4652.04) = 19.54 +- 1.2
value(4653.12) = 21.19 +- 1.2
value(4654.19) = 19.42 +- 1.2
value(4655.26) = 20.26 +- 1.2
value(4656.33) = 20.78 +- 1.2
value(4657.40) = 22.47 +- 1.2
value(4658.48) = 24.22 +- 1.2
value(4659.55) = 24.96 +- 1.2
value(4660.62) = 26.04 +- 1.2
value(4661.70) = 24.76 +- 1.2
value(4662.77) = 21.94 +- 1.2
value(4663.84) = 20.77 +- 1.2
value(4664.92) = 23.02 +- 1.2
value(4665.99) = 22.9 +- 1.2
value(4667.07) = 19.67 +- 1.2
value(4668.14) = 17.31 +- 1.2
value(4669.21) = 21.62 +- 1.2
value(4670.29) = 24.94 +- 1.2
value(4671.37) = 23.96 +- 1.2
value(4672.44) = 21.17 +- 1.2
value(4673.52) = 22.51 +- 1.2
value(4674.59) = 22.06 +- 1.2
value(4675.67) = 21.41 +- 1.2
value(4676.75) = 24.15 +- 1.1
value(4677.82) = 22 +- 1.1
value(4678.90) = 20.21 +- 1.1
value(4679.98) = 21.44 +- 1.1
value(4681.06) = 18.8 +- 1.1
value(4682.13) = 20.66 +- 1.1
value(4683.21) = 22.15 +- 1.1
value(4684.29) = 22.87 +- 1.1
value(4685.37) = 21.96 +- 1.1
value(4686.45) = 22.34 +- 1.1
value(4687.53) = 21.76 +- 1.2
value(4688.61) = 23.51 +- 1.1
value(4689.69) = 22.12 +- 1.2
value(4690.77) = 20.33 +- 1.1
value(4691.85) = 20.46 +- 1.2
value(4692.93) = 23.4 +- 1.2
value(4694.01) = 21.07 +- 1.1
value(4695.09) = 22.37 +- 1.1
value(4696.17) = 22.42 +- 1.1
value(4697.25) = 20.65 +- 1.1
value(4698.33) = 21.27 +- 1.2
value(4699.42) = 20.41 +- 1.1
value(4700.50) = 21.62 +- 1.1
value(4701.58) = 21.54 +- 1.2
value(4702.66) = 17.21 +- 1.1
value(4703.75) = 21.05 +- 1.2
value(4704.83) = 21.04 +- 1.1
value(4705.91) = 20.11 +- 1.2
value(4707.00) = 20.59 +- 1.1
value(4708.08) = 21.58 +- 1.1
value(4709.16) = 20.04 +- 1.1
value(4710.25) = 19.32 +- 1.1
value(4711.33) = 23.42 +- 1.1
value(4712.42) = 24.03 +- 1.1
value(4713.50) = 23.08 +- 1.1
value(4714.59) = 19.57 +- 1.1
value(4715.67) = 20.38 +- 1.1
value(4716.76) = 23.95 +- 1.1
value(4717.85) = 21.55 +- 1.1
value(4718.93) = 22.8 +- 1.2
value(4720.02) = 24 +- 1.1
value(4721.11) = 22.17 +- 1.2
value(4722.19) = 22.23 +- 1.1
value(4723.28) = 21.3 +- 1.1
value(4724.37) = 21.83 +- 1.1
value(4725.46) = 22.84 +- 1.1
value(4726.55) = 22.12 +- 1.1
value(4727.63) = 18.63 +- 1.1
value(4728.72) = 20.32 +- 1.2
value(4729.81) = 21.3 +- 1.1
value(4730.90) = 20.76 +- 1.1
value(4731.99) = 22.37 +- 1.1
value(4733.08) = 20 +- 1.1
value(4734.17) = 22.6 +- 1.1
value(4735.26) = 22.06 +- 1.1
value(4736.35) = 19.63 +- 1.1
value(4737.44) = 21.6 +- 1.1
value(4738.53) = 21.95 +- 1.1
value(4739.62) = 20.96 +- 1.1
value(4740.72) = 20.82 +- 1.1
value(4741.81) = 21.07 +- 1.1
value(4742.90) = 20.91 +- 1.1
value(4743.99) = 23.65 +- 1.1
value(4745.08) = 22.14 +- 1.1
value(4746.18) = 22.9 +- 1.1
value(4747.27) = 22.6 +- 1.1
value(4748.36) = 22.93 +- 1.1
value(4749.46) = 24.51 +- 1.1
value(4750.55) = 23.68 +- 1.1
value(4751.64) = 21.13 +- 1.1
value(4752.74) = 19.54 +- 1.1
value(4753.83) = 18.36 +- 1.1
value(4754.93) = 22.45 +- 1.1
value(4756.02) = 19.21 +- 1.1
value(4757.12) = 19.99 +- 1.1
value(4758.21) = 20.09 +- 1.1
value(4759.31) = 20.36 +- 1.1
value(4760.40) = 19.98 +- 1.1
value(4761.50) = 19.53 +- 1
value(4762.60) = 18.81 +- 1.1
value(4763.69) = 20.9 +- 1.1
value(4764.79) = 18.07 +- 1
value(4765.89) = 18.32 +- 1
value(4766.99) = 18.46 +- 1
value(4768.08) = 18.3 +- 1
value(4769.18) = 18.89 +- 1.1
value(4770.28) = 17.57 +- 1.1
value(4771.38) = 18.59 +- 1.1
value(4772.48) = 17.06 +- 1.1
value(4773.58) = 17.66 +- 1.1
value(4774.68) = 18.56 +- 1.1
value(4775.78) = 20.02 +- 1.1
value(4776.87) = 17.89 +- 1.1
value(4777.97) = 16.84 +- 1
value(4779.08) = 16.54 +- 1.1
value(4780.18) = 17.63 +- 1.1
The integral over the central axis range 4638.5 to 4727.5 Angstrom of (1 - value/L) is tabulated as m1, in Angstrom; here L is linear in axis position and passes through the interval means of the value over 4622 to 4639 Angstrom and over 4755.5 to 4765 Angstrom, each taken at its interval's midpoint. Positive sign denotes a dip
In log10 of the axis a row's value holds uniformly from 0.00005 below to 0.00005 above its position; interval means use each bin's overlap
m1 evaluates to -3.18 Angstrom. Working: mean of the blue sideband 21.7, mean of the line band 21.6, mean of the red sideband 19.7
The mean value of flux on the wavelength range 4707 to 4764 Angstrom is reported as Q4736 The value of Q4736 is 21.4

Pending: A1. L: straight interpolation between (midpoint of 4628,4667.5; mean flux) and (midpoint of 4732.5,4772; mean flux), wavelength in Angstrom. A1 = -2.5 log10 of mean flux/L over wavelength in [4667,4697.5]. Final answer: -0.02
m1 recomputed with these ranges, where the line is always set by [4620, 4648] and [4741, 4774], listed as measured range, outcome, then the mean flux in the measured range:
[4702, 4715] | -0.13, 20.9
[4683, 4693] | -0.52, 22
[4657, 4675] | -1.25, 22.6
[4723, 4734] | -0.35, 21.2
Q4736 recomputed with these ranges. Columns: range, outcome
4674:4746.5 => 21.5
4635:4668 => 21.5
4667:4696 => 21.8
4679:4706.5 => 21.3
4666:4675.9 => 21.7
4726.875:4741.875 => 21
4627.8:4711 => 21.5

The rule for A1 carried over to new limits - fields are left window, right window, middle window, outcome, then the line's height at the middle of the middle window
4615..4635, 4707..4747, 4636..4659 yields 0.05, 21.9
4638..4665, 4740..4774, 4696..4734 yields -0.03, 20.8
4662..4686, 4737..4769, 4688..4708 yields 0.01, 21.4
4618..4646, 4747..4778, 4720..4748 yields -0.08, 20.1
